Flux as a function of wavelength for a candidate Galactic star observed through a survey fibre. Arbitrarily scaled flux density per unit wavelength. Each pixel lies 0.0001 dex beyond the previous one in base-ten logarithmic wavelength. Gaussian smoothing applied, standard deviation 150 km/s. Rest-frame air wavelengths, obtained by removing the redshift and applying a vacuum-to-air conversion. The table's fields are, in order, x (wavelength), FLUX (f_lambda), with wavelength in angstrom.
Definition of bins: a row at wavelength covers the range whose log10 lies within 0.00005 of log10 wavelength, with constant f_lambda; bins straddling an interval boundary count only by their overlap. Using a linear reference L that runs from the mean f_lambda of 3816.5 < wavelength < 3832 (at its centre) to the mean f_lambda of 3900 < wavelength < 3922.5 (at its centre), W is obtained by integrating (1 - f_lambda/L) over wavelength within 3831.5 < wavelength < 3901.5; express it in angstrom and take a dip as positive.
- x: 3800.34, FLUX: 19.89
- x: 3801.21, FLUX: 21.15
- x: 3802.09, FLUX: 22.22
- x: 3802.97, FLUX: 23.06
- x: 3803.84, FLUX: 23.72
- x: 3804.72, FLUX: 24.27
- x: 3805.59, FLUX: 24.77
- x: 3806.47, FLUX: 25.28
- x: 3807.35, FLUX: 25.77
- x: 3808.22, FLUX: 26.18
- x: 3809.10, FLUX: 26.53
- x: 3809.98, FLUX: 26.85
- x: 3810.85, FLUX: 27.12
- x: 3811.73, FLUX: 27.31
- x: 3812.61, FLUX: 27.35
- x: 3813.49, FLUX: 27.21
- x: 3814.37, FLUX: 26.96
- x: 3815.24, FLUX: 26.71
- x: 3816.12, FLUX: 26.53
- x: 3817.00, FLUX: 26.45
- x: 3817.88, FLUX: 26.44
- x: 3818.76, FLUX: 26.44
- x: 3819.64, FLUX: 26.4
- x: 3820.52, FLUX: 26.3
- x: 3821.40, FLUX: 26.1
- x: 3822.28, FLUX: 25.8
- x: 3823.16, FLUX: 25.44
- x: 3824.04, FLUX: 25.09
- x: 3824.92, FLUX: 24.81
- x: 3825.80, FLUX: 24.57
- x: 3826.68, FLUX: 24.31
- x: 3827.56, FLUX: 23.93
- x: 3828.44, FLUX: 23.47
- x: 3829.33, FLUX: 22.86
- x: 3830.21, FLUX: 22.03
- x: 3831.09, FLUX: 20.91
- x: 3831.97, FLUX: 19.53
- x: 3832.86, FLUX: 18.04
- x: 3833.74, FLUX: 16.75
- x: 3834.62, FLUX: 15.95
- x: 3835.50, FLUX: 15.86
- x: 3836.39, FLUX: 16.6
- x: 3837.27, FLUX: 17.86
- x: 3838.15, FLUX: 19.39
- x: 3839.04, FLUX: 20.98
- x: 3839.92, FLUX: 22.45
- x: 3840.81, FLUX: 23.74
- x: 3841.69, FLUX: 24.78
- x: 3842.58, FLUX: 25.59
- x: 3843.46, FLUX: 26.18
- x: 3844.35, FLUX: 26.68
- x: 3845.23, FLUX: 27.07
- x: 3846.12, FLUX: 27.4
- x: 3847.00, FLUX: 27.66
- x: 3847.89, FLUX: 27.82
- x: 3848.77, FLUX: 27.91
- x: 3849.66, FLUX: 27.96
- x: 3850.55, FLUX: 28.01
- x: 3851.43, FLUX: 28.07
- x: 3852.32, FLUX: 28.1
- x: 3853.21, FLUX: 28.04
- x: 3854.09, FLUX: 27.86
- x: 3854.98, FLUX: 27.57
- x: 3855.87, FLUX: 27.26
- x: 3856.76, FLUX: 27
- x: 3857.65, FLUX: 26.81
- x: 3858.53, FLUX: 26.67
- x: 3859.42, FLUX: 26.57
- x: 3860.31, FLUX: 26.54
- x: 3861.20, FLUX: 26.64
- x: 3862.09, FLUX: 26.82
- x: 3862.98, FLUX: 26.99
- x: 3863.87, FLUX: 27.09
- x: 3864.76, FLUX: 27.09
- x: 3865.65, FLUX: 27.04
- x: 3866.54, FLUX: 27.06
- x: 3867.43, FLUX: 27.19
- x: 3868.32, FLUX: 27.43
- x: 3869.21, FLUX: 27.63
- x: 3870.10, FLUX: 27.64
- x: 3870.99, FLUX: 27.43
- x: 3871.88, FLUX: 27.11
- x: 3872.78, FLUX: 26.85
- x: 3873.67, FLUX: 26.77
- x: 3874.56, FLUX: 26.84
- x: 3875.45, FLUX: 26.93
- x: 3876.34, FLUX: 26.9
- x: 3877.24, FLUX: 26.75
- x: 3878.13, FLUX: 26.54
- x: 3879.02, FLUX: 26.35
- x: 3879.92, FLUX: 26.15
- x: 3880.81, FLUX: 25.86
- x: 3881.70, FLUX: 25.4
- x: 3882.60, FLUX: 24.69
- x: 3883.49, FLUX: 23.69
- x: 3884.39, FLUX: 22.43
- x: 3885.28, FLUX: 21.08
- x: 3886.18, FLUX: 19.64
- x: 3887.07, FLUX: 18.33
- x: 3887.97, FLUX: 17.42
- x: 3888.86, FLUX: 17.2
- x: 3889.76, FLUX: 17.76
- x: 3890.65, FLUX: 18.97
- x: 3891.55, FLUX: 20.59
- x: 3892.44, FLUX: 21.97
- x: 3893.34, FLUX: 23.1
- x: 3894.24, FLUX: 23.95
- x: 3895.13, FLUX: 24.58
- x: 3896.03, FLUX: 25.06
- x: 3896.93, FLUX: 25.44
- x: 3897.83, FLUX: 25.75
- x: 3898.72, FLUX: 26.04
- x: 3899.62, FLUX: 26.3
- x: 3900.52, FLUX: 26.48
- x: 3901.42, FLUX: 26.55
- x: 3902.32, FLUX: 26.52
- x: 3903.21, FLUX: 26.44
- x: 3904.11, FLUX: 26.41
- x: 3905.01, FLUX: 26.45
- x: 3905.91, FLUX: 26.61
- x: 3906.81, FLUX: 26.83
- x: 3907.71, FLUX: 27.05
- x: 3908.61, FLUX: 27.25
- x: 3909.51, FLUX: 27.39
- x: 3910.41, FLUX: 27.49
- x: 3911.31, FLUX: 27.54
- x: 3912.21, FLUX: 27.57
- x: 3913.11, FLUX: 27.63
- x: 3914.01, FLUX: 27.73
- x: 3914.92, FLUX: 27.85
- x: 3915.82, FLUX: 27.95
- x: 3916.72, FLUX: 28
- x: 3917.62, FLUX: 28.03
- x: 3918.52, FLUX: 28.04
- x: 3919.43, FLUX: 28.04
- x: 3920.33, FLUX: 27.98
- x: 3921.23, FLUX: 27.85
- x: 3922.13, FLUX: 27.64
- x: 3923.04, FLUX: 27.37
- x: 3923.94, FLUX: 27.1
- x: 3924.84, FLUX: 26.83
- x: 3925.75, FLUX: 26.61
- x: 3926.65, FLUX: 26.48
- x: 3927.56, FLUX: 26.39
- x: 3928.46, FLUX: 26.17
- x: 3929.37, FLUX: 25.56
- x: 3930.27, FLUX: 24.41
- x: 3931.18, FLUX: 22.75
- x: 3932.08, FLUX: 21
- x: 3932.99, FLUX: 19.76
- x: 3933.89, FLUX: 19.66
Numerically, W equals 3.5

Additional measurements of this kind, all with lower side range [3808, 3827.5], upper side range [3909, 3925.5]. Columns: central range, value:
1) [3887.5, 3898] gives 2.1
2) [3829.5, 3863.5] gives 2.8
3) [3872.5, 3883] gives 0.3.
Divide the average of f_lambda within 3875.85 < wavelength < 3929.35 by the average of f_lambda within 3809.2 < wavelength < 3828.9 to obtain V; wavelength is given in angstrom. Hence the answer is 0.98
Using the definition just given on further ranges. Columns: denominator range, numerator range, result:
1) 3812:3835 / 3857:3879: 1.12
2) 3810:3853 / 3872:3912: 1.01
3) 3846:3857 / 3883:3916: 0.88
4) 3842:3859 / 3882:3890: 0.75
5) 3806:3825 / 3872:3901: 0.90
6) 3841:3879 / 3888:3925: 0.95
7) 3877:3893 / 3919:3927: 1.23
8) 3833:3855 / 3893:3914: 1.09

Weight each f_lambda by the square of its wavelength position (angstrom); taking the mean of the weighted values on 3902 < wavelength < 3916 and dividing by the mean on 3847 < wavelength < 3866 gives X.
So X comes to 1.02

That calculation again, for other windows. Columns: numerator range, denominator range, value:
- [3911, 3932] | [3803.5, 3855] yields 1.14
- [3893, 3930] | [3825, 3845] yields 1.29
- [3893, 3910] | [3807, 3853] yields 1.10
